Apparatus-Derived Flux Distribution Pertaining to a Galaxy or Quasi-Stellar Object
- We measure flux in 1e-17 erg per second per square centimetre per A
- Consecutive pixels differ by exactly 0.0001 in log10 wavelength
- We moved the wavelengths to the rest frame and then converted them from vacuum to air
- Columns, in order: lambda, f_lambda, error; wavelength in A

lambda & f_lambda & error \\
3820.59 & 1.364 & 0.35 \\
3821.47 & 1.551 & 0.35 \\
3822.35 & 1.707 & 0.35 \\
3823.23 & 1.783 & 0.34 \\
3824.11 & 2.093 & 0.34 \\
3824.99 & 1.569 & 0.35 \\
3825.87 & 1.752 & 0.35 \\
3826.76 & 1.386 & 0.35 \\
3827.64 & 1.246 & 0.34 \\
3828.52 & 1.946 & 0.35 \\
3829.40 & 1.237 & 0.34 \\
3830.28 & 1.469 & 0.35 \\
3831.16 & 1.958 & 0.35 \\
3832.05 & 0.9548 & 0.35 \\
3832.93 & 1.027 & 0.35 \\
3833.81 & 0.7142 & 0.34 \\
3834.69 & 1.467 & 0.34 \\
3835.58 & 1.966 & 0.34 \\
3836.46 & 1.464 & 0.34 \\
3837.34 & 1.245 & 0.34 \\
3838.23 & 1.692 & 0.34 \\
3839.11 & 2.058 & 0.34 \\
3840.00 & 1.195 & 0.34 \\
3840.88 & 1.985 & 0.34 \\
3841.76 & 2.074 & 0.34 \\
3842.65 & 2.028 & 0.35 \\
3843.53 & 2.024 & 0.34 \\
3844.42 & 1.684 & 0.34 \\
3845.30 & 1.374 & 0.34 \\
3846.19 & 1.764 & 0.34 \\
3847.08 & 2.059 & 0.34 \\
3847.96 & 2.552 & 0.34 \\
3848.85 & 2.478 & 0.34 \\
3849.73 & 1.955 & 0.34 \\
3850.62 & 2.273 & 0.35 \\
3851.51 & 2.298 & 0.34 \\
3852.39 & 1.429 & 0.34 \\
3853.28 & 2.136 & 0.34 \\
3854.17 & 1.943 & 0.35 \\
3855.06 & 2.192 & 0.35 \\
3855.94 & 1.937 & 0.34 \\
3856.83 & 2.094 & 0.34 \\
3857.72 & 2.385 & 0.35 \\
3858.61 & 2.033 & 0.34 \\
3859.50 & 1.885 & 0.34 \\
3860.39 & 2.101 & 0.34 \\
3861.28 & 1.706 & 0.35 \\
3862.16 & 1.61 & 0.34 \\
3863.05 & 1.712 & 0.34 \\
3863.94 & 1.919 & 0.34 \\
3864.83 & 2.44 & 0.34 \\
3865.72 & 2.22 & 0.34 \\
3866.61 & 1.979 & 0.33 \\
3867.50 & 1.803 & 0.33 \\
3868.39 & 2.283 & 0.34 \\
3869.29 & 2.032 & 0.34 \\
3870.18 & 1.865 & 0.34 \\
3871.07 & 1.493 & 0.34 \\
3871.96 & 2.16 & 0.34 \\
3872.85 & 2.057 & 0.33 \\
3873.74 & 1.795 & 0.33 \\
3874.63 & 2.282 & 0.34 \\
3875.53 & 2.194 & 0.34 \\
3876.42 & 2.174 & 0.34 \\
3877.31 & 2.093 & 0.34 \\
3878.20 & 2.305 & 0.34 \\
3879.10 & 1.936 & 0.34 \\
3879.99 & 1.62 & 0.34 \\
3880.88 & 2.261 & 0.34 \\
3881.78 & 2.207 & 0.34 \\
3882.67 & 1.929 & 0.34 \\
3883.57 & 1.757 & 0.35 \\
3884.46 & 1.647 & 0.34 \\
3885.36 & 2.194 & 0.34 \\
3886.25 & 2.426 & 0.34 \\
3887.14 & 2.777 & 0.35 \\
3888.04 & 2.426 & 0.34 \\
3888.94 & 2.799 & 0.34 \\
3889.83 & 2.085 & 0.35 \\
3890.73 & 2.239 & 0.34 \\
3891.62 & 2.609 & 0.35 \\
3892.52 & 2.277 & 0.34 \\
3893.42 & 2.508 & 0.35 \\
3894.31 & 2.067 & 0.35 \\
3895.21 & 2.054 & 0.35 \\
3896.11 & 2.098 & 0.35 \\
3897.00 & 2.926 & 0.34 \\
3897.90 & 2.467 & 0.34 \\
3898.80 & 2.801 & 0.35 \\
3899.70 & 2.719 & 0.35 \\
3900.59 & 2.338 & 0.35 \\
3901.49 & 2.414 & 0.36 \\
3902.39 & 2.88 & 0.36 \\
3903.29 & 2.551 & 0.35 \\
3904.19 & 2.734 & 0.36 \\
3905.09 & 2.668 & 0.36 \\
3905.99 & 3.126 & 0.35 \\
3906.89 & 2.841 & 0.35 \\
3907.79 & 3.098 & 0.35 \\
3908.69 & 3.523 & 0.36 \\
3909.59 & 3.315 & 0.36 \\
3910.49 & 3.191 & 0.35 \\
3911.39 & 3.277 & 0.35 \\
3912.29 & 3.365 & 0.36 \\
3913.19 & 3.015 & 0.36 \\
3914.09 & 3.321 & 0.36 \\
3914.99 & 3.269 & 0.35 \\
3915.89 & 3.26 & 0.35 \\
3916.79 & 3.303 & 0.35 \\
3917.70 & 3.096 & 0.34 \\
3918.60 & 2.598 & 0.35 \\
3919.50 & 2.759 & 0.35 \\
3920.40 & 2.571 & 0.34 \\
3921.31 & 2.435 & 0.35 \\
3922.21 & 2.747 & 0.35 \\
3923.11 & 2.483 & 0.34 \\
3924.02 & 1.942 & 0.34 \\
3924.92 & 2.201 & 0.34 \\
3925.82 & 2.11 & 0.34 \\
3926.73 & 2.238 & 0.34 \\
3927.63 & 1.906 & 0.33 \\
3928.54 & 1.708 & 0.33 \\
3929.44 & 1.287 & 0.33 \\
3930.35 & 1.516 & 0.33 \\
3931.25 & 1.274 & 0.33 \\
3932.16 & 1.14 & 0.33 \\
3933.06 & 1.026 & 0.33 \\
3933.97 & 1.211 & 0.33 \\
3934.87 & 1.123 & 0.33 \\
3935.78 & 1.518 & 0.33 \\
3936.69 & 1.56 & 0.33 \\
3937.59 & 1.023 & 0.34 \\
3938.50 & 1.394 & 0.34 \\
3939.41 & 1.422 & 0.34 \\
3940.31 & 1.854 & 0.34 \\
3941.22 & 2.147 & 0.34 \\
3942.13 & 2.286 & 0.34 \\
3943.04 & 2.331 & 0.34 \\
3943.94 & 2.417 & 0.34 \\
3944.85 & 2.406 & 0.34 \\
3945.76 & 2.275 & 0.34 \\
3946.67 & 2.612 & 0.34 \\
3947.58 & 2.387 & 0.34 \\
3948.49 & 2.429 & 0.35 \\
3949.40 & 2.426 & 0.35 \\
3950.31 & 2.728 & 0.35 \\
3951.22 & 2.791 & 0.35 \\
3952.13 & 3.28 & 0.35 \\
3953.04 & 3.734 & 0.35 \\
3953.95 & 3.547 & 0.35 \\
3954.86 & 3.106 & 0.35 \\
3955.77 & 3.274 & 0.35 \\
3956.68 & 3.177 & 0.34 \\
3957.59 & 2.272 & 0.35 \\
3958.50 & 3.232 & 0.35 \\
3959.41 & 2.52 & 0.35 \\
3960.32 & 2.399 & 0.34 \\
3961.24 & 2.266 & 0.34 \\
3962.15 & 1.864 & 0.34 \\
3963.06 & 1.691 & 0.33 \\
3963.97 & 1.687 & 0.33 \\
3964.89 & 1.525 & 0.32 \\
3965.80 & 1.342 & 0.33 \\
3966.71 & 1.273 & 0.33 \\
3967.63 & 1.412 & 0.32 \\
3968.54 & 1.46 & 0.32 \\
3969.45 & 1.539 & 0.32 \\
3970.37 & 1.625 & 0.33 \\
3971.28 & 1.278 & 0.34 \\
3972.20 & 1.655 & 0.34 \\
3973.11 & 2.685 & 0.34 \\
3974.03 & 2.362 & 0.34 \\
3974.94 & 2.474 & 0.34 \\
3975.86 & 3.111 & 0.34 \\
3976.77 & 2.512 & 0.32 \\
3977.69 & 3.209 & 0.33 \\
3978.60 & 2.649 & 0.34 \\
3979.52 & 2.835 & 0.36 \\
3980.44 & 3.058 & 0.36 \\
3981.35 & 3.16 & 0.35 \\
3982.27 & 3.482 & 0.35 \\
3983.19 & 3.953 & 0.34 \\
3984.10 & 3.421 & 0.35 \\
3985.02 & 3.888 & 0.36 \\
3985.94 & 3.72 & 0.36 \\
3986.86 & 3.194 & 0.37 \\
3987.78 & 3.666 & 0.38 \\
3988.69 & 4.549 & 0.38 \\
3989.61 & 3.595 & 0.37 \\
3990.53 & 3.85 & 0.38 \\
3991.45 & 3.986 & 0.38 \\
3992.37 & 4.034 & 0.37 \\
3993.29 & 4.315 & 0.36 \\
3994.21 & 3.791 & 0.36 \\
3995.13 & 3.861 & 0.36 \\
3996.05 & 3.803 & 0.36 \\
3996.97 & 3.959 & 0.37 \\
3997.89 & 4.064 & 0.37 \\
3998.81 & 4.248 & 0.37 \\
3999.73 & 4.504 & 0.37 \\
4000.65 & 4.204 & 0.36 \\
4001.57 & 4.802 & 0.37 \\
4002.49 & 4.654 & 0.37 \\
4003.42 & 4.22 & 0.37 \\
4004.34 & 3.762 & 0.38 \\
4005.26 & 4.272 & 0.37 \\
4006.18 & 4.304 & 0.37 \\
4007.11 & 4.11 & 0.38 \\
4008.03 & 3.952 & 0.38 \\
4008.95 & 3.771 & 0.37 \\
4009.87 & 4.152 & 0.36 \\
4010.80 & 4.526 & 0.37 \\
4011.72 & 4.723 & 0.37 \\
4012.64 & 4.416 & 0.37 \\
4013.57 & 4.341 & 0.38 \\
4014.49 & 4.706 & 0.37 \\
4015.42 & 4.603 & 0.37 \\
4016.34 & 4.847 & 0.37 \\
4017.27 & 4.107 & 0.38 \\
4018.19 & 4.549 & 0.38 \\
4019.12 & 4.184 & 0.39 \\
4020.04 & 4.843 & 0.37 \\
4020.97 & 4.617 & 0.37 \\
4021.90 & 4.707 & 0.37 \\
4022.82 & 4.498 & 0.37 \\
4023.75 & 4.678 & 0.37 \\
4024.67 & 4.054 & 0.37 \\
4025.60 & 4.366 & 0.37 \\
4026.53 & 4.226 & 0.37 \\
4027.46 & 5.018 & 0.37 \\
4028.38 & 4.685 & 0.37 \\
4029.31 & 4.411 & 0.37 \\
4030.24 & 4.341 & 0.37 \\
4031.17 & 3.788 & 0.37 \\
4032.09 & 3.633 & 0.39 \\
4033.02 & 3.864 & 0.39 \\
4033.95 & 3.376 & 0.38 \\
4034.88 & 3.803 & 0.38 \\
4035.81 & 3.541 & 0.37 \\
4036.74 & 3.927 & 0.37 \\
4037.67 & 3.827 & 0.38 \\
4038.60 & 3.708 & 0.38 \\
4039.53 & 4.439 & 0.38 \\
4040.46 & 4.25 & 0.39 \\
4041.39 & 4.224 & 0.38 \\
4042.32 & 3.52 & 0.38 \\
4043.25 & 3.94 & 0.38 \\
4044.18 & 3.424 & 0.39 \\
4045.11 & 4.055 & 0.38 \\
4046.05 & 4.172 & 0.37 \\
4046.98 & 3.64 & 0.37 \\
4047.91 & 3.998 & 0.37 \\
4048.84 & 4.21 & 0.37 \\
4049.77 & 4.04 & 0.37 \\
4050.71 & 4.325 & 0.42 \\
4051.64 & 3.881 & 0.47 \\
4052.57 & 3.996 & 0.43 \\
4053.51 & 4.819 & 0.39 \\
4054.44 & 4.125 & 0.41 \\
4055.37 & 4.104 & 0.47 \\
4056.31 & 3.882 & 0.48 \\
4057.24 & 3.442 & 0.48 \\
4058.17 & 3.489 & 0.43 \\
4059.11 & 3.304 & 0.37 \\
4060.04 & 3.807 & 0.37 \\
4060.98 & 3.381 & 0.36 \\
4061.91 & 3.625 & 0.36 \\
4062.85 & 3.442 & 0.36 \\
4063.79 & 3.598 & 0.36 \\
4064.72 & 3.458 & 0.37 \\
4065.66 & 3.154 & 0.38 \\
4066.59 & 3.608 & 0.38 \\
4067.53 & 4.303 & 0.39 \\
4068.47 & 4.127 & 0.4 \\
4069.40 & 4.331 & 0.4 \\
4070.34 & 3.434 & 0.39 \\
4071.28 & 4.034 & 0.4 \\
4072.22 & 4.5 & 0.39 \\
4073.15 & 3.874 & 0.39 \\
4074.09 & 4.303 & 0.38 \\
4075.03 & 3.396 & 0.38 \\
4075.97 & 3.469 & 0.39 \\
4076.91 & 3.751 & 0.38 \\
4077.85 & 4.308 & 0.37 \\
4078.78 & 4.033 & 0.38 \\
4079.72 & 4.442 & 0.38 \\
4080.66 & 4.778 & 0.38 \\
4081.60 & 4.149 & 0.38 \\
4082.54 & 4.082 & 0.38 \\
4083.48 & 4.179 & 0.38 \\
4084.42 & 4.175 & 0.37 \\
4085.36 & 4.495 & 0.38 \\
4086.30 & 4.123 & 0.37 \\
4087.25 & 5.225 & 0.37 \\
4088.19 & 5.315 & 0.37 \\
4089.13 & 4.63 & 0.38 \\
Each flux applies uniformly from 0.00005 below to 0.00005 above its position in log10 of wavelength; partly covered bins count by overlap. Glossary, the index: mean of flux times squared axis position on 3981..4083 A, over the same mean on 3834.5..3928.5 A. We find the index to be 1.91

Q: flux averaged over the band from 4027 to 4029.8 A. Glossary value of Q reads 4.71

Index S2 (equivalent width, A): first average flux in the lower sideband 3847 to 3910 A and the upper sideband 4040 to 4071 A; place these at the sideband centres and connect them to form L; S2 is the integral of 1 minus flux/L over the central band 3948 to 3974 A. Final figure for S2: 6.0 A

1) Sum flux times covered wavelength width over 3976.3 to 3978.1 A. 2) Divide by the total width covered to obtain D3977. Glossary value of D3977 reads 2.86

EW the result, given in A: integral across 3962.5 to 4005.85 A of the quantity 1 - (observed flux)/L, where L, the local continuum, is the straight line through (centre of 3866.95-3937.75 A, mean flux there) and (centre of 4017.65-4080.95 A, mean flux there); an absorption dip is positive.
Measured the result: 1.8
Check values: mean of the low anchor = 2.31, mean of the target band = 3.16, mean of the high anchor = 4.01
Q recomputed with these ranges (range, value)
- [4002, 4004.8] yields 4.21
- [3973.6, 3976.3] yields 2.65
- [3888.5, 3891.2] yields 2.38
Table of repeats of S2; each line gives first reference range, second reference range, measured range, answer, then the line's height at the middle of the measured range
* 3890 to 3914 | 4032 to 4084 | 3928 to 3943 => 7.5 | 2.99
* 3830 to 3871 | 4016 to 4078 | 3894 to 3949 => 5.0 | 2.63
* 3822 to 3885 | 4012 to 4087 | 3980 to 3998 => -2.0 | 3.39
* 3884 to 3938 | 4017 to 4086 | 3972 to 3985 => 1.0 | 3.18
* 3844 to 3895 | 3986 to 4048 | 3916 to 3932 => 3.3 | 2.84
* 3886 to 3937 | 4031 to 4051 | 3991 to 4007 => -3.5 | 3.42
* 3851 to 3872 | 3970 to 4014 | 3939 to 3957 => 2.7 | 3.08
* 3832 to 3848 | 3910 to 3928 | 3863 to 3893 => 0.8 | 2.18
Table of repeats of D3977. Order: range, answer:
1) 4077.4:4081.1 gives 4.4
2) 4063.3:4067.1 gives 3.46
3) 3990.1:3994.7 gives 3.99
